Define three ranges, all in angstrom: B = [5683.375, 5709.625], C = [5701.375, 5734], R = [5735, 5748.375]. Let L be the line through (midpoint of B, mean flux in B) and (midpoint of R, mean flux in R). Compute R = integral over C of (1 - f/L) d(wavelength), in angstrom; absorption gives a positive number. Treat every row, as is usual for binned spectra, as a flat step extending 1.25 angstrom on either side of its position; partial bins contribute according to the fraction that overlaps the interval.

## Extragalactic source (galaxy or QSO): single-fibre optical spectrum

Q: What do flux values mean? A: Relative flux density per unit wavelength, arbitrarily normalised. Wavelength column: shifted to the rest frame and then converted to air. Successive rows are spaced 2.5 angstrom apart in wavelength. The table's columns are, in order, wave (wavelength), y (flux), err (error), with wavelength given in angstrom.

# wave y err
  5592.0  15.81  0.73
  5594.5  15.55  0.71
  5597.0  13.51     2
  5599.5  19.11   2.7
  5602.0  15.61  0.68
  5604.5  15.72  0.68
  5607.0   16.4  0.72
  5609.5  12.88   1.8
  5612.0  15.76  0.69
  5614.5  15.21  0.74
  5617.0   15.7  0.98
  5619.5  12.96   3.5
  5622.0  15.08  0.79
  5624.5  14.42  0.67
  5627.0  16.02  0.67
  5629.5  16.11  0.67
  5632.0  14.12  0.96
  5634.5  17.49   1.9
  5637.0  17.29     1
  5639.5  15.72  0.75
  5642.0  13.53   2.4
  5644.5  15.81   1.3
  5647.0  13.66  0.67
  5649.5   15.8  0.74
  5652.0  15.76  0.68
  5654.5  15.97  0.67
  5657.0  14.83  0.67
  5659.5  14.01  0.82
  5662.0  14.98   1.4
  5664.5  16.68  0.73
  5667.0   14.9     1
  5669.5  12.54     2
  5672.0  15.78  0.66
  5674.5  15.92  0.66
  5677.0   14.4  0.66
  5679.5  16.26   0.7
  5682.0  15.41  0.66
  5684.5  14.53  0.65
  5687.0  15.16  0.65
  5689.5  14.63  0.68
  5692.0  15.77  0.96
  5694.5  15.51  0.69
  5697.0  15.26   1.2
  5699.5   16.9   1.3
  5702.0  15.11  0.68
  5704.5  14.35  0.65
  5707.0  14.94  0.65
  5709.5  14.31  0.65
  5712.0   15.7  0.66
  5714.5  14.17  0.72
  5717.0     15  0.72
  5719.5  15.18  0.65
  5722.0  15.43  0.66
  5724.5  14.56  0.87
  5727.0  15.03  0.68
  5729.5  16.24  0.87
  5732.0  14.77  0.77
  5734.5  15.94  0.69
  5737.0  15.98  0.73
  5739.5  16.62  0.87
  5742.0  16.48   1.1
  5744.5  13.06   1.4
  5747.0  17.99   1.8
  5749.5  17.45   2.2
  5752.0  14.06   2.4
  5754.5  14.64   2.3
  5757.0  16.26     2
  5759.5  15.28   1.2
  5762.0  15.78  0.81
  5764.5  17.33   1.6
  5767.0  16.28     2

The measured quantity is 1.20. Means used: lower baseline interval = 15.2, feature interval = 15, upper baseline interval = 16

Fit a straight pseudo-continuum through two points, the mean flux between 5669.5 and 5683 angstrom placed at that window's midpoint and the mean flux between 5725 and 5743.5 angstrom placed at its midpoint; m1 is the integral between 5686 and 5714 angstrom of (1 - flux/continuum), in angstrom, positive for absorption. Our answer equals 0.5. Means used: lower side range 15.3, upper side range 15.8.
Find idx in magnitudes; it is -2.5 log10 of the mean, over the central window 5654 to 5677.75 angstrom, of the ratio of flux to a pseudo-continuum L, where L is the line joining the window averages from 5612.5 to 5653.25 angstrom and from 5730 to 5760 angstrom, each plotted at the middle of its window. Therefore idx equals 0.03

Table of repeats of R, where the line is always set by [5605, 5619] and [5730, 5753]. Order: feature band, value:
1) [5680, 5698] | 0.37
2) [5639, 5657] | 0.21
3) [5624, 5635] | -0.28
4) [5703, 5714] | 0.61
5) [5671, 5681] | -0.07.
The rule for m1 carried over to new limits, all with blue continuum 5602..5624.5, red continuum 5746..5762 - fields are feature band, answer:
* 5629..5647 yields -0.5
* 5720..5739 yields 0.3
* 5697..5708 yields 0.2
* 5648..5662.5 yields 0.0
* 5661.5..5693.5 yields 0.5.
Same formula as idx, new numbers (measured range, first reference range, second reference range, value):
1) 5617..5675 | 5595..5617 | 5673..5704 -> 0.019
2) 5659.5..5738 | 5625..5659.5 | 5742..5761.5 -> 0.025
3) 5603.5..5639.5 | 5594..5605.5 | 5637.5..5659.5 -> 0.014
